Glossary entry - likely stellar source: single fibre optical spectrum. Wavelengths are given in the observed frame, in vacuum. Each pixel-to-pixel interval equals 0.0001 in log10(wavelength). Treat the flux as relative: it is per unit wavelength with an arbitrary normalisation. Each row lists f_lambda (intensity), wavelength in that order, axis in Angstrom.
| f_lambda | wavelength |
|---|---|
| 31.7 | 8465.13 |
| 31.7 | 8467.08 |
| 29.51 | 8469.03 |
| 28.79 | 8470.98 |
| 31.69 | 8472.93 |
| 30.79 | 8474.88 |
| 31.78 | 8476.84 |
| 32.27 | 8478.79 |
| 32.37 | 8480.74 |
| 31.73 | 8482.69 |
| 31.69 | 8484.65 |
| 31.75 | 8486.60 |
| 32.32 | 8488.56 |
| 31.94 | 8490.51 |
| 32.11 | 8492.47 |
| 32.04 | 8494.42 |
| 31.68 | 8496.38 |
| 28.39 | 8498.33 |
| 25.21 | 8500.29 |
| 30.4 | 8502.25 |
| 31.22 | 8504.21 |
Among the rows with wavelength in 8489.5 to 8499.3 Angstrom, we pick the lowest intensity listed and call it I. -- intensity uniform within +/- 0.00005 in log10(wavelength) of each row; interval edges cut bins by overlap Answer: 28.39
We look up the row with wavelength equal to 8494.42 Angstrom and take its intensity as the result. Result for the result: 32.04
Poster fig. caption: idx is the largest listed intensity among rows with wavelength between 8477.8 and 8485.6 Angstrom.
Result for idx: 32.37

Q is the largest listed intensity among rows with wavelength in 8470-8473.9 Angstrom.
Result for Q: 31.69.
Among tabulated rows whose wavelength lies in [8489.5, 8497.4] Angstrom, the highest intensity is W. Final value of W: 32.11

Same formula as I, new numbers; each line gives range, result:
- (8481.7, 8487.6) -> 31.69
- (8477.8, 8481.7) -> 32.27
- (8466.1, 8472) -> 28.79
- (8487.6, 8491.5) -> 31.94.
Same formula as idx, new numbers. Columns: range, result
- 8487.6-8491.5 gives 32.32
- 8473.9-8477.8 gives 31.78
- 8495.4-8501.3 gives 31.68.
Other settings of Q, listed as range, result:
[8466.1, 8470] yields 31.7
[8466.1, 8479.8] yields 32.27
